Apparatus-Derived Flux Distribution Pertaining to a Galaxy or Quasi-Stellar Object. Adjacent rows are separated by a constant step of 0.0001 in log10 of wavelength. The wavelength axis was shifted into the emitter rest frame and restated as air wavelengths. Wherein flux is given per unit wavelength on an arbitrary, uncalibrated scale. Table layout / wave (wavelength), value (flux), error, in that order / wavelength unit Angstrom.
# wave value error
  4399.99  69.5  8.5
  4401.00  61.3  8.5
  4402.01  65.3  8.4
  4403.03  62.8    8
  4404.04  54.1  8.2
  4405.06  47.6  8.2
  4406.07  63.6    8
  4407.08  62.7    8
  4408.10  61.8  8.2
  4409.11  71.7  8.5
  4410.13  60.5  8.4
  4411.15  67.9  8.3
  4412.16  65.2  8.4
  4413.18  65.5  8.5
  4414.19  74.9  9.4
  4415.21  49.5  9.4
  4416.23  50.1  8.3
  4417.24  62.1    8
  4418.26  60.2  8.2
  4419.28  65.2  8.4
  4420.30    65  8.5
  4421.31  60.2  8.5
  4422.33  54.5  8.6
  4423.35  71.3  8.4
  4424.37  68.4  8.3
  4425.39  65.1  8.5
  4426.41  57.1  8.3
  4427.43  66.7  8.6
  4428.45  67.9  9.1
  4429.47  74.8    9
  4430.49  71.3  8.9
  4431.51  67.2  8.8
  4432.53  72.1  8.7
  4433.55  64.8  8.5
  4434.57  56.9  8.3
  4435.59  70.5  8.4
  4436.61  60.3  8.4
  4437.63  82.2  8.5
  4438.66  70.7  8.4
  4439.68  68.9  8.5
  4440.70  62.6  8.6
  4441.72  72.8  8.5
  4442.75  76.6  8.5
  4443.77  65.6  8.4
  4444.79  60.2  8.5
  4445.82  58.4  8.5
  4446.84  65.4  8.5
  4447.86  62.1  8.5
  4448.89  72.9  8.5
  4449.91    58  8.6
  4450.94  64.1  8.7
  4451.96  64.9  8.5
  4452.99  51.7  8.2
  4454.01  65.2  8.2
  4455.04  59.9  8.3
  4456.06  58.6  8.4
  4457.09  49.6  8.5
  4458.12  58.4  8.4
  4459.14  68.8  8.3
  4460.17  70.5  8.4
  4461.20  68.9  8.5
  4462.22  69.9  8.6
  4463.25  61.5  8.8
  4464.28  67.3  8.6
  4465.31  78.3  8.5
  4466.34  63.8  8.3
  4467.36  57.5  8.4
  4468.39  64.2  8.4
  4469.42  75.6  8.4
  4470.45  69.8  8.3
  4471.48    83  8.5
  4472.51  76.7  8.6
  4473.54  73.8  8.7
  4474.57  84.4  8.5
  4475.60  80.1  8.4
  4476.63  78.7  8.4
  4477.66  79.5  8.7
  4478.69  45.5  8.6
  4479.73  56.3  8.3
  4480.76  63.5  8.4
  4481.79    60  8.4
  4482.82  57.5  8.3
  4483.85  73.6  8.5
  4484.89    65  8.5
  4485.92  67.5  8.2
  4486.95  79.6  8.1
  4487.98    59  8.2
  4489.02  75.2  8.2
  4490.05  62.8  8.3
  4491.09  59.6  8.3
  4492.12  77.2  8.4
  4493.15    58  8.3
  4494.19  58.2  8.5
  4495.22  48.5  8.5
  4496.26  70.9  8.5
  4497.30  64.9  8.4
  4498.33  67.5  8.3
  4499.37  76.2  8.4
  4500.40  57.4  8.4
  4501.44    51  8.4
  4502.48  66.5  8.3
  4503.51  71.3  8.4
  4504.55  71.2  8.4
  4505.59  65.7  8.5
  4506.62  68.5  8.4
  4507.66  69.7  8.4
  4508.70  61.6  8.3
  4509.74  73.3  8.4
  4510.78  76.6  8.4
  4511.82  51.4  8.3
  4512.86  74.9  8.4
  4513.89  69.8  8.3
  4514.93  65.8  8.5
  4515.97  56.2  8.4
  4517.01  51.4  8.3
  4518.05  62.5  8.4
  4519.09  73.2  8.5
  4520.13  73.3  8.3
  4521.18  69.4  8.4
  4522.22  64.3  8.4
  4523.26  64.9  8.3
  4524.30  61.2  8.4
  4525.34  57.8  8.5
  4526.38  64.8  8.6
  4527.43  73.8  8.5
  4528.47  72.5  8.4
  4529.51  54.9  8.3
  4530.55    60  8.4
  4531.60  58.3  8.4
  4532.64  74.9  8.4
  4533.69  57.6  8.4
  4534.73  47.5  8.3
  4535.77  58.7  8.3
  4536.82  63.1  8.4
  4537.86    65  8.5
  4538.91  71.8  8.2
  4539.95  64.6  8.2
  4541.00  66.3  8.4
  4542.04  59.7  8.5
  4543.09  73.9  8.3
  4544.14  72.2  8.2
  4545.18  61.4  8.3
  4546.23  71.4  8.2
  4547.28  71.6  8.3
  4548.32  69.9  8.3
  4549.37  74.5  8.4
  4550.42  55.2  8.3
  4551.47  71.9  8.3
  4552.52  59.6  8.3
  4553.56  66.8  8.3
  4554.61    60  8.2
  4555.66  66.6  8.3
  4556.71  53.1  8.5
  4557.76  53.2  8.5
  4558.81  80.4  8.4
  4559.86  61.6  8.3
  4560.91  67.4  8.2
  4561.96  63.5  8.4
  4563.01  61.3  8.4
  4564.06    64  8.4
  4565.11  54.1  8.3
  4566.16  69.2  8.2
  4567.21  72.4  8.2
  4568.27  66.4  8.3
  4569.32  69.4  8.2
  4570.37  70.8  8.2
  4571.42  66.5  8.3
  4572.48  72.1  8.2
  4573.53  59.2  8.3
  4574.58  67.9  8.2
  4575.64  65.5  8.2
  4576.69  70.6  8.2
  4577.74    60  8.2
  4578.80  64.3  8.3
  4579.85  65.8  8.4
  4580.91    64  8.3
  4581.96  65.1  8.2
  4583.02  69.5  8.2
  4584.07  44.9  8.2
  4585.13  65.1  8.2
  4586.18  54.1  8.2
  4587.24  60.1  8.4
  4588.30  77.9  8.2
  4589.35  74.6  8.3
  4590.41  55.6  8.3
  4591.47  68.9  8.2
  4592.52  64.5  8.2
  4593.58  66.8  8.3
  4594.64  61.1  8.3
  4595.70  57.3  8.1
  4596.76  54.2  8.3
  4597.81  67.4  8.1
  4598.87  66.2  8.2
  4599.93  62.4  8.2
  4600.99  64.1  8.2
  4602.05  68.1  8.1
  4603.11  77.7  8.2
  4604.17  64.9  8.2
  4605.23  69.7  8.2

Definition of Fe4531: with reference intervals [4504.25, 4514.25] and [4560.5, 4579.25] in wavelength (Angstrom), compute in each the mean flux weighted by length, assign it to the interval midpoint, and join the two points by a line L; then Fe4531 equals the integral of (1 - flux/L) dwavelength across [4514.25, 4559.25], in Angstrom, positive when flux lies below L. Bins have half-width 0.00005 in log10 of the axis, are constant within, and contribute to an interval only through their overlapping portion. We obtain 1.73 Angstrom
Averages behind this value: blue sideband 68.2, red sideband 65.8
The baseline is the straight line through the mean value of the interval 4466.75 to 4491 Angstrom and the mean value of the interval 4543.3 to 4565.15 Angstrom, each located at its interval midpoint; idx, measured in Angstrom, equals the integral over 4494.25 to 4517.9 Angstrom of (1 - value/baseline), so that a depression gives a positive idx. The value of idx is 0.9 Angstrom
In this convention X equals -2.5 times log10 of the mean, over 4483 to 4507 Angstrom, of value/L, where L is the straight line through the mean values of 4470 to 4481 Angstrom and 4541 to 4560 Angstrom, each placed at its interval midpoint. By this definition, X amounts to 0.075 mag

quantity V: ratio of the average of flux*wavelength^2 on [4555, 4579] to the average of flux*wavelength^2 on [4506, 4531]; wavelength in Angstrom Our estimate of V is 1.02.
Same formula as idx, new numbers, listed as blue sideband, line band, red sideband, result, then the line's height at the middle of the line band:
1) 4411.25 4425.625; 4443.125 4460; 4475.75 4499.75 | 0.6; 64.1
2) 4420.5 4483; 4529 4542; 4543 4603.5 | 0.7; 65.6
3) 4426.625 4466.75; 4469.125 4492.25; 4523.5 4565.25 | -1.5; 65.3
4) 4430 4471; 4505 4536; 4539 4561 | 0.6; 65.8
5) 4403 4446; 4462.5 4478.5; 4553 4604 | -1.9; 64.7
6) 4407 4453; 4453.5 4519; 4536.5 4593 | -1.1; 65.2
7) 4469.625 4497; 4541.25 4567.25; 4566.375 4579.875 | 0.8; 67.2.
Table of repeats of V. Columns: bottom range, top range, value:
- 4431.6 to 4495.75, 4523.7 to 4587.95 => 1.01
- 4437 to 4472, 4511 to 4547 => 1.01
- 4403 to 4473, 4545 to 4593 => 1.06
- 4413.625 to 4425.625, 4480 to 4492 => 1.09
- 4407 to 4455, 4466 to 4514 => 1.06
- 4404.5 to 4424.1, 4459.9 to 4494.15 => 1.13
